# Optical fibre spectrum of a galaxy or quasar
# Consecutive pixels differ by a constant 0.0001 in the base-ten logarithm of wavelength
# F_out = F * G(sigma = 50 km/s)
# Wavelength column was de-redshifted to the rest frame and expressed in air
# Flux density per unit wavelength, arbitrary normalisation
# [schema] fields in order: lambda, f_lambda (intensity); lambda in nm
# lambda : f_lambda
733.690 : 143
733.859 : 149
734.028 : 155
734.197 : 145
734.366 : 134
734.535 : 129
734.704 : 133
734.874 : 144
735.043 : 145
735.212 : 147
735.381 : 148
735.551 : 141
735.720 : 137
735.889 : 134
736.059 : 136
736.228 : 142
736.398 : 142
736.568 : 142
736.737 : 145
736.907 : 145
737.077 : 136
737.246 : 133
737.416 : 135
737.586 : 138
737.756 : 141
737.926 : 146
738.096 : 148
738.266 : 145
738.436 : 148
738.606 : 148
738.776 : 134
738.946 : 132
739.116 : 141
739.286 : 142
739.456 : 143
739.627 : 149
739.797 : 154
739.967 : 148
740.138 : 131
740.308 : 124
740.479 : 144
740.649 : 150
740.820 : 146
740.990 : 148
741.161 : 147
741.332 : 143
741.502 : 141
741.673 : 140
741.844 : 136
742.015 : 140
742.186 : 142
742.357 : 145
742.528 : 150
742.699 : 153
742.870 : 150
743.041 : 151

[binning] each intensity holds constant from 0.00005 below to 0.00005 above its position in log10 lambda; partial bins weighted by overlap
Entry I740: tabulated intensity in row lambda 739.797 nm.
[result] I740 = 154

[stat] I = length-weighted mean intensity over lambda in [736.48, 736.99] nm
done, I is 144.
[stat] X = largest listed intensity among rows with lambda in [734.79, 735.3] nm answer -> 147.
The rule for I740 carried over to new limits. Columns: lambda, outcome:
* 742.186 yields 142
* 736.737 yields 145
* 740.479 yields 144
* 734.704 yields 133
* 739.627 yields 149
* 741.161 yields 147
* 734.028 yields 155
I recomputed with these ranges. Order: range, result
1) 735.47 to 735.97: 138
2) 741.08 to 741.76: 143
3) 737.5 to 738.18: 143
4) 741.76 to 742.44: 141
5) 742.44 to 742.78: 151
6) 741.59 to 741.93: 138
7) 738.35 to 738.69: 148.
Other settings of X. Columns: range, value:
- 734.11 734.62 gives 145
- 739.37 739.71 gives 149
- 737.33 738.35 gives 148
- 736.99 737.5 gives 136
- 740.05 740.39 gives 131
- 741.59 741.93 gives 140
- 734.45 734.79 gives 133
